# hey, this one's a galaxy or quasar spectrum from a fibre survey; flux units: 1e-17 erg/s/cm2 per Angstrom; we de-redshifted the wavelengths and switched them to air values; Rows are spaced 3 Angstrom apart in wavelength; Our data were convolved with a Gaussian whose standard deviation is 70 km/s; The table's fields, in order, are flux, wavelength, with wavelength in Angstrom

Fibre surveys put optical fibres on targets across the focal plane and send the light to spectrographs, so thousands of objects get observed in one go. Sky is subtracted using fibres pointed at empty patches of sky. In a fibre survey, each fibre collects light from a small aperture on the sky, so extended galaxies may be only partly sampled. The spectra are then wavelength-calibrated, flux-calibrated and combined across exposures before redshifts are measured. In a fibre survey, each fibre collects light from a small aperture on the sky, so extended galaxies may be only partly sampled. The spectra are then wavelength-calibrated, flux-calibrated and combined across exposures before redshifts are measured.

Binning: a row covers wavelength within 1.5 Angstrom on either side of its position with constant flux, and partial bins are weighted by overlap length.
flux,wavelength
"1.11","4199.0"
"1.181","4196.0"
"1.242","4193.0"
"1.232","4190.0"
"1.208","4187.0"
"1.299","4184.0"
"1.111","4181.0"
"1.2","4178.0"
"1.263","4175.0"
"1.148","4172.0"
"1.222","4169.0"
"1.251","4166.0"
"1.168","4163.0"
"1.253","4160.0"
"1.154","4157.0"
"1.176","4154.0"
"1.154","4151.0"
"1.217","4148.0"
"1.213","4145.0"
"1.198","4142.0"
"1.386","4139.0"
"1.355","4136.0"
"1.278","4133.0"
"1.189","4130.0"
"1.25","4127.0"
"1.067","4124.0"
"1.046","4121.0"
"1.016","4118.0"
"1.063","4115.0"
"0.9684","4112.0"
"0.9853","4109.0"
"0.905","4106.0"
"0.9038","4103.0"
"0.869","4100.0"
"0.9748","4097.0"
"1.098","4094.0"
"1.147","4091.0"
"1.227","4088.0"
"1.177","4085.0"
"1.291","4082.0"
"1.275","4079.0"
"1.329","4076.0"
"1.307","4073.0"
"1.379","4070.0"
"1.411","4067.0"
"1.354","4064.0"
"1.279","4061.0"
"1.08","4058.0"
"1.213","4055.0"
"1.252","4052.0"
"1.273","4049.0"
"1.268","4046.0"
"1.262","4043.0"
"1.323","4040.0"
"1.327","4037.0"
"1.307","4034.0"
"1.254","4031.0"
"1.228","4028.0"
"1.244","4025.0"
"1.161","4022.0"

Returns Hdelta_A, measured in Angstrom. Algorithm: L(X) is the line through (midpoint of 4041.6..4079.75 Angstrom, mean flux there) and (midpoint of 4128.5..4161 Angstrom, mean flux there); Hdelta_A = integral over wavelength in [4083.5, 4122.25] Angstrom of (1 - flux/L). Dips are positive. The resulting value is 7.07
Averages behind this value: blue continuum 1.28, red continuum 1.23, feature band 1.03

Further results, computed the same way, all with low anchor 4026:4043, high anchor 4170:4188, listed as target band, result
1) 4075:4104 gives 2.9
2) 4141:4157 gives 0.4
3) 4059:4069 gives -0.5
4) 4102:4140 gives 3.9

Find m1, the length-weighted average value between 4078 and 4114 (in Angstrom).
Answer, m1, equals 1.07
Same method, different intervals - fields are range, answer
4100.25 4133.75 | 1.05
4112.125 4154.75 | 1.18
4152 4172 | 1.2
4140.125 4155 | 1.2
